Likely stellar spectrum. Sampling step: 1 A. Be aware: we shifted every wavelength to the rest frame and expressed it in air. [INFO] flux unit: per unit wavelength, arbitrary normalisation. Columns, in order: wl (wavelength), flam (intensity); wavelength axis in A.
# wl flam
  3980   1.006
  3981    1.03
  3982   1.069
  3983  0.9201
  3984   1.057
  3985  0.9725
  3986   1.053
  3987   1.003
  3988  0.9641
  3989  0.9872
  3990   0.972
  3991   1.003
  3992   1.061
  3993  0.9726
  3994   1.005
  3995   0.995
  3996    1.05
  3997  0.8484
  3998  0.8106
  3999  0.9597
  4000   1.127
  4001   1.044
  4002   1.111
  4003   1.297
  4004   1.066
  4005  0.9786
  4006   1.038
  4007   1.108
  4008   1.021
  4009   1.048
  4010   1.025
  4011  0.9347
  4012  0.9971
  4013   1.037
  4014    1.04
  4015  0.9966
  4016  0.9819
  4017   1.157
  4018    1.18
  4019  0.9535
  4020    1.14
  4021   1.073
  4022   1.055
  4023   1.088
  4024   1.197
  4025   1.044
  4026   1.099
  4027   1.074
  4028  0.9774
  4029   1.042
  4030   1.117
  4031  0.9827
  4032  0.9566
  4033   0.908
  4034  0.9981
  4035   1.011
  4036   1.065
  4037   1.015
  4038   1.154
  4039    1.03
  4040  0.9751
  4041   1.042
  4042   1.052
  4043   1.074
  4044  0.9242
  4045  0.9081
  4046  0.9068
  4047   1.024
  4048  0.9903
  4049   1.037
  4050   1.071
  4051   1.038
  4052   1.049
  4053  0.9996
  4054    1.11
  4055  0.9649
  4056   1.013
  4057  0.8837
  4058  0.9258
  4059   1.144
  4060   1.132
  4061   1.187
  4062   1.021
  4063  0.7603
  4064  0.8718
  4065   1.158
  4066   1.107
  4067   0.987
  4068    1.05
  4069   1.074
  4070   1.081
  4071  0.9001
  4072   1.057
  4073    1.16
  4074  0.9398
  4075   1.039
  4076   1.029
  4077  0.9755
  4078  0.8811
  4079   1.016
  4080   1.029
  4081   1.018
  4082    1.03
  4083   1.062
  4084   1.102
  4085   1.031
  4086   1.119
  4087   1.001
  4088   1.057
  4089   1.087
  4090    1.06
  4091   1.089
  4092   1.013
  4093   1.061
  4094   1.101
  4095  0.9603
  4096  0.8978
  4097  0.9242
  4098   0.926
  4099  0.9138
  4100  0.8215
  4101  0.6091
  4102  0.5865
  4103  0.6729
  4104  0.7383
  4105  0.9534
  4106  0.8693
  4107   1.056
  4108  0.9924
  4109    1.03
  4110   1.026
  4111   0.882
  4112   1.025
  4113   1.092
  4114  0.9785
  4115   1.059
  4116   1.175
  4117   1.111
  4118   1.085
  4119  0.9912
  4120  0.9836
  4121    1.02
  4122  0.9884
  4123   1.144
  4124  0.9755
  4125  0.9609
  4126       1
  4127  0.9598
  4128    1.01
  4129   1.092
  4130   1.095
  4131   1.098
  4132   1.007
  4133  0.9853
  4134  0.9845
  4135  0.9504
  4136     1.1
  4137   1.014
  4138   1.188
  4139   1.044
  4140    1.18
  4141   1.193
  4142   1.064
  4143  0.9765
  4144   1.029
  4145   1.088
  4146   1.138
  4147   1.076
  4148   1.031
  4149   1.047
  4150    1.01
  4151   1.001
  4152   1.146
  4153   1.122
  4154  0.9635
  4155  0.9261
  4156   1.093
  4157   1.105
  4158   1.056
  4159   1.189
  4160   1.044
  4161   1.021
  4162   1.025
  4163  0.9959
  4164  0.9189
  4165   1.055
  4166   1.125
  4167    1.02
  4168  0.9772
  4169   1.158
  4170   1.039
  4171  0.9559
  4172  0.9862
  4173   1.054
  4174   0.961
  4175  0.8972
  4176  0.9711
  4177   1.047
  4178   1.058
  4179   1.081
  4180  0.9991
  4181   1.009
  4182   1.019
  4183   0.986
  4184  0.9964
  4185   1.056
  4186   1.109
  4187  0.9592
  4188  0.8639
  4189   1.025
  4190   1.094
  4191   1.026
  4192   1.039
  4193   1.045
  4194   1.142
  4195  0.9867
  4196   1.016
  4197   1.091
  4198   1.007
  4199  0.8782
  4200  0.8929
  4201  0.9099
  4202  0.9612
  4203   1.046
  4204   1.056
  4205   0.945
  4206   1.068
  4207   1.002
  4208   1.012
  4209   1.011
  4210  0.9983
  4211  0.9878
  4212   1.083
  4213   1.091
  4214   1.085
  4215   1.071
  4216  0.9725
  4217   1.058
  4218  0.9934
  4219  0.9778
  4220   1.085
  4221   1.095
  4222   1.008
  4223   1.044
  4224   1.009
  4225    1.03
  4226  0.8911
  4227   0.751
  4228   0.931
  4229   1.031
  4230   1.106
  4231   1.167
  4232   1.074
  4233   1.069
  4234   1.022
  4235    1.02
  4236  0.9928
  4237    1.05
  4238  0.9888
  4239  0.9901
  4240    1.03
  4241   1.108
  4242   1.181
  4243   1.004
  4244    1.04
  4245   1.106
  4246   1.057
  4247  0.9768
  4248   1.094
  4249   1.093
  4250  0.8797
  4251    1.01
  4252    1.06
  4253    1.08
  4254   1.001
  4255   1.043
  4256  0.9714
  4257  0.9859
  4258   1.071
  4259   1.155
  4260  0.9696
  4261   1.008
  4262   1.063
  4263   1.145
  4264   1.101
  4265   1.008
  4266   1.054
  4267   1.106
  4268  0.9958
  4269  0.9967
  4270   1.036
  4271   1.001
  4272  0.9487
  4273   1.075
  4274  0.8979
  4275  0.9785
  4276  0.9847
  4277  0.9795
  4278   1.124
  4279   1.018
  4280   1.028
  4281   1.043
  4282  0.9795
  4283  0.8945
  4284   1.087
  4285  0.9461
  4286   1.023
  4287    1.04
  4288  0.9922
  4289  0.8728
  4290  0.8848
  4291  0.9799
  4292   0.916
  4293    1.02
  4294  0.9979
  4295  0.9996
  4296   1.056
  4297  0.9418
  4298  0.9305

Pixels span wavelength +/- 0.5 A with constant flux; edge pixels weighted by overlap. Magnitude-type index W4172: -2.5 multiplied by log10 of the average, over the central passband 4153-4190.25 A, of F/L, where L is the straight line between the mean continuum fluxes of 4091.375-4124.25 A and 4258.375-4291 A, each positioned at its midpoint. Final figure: -0.05 mag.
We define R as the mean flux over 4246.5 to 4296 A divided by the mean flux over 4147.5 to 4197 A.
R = 0.98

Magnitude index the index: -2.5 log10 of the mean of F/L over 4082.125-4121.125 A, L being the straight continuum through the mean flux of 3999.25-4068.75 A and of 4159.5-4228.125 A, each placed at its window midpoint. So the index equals 0.05 mag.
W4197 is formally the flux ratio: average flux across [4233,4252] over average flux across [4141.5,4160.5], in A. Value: 0.98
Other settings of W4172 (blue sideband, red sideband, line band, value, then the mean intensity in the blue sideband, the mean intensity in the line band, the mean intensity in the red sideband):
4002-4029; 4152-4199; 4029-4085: 0.04 mag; 1.06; 1.02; 1.03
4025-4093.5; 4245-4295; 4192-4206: 0.02 mag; 1.03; 1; 1.01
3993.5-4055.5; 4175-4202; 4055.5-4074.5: 0.00 mag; 1.03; 1.02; 1.01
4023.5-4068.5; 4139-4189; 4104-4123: 0.02 mag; 1.02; 1.01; 1.04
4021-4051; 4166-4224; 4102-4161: -0.01 mag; 1.03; 1.03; 1.02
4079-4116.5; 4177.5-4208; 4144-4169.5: -0.06 mag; 0.975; 1.05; 1.01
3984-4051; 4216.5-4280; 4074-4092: -0.01 mag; 1.03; 1.03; 1.03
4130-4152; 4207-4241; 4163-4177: 0.04 mag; 1.06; 1.01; 1.02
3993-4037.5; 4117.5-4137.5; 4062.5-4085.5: 0.01 mag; 1.04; 1.02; 1.02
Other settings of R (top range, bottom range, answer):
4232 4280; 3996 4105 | 1.02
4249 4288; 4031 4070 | 1.00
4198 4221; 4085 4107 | 1.08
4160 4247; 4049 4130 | 1.02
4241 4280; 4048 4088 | 1.01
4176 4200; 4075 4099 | 1.00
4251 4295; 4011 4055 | 0.98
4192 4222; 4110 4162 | 0.97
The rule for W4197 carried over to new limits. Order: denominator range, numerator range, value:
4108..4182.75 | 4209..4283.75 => 0.99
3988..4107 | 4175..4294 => 1.01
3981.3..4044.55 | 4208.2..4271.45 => 1.00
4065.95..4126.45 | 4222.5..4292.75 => 1.03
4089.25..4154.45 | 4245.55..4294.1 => 1.01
